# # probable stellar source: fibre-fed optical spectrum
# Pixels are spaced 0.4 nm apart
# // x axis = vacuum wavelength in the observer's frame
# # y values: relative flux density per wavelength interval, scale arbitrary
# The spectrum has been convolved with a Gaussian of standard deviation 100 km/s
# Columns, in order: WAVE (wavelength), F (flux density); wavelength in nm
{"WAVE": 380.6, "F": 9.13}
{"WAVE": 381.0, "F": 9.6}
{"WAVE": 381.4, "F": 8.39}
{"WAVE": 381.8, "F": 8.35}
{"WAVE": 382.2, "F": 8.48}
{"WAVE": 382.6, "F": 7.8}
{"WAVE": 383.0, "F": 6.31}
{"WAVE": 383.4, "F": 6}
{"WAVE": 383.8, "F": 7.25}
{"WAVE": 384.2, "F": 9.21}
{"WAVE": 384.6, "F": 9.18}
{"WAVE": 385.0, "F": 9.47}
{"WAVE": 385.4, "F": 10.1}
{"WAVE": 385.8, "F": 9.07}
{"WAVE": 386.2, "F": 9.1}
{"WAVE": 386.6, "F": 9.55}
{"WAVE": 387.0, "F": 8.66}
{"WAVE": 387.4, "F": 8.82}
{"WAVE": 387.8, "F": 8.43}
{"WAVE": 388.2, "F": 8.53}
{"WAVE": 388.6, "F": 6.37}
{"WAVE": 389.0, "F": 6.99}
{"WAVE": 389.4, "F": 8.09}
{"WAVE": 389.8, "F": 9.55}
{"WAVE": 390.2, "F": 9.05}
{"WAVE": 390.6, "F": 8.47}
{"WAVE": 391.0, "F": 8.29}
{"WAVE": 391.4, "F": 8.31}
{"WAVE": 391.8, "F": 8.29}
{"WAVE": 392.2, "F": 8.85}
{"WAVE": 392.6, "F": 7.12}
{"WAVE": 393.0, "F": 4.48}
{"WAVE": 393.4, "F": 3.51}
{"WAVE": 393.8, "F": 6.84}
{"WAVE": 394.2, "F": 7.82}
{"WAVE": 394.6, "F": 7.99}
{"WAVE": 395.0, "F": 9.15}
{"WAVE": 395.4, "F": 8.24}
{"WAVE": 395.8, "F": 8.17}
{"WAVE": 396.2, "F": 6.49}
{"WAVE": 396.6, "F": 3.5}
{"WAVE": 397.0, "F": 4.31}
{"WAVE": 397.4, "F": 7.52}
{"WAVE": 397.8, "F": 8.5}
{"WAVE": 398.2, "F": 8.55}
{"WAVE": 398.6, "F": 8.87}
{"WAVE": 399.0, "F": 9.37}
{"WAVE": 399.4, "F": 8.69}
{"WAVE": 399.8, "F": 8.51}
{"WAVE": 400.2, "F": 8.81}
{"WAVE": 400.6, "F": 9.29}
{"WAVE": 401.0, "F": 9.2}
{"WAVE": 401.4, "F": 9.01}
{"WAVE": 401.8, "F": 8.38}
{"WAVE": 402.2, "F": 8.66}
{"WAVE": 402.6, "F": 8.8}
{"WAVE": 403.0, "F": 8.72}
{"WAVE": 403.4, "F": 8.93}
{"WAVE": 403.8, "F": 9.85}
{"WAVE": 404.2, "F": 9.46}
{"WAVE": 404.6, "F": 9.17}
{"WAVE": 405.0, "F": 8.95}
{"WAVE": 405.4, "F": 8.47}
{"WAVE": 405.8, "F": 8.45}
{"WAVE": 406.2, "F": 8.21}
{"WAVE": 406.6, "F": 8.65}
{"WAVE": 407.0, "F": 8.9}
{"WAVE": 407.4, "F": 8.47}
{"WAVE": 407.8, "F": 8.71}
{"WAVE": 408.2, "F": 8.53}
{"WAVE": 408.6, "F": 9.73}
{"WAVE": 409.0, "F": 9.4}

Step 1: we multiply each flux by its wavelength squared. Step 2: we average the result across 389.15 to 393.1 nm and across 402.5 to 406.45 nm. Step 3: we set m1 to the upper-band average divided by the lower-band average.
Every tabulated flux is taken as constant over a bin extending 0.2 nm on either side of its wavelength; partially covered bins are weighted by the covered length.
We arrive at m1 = 1.2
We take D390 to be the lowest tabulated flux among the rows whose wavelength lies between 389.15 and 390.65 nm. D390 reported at 8.09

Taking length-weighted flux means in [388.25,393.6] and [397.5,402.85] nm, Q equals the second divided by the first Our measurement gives 1.2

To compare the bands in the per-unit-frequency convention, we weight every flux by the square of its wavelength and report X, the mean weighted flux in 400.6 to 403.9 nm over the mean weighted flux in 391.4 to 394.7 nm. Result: 1.35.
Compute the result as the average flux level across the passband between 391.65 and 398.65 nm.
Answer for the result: 7.08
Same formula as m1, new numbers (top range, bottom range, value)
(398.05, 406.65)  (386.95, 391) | 1.15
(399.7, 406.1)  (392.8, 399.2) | 1.30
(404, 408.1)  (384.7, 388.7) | 1.09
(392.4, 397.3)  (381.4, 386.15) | 0.82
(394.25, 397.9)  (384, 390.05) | 0.85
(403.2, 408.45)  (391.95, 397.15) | 1.40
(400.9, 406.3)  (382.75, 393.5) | 1.19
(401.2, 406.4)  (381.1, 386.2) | 1.17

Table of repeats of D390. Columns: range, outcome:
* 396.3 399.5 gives 3.5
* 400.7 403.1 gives 8.38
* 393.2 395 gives 3.51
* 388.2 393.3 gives 4.48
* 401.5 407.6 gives 8.21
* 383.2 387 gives 6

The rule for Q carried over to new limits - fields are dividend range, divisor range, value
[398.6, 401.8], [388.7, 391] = 1.07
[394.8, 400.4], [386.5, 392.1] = 0.93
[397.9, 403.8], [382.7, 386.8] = 1.04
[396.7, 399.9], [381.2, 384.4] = 1.02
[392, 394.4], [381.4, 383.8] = 0.86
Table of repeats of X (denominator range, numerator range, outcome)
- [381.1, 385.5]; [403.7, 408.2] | 1.20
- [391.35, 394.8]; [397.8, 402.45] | 1.31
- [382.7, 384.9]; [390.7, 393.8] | 0.95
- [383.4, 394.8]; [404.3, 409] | 1.19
